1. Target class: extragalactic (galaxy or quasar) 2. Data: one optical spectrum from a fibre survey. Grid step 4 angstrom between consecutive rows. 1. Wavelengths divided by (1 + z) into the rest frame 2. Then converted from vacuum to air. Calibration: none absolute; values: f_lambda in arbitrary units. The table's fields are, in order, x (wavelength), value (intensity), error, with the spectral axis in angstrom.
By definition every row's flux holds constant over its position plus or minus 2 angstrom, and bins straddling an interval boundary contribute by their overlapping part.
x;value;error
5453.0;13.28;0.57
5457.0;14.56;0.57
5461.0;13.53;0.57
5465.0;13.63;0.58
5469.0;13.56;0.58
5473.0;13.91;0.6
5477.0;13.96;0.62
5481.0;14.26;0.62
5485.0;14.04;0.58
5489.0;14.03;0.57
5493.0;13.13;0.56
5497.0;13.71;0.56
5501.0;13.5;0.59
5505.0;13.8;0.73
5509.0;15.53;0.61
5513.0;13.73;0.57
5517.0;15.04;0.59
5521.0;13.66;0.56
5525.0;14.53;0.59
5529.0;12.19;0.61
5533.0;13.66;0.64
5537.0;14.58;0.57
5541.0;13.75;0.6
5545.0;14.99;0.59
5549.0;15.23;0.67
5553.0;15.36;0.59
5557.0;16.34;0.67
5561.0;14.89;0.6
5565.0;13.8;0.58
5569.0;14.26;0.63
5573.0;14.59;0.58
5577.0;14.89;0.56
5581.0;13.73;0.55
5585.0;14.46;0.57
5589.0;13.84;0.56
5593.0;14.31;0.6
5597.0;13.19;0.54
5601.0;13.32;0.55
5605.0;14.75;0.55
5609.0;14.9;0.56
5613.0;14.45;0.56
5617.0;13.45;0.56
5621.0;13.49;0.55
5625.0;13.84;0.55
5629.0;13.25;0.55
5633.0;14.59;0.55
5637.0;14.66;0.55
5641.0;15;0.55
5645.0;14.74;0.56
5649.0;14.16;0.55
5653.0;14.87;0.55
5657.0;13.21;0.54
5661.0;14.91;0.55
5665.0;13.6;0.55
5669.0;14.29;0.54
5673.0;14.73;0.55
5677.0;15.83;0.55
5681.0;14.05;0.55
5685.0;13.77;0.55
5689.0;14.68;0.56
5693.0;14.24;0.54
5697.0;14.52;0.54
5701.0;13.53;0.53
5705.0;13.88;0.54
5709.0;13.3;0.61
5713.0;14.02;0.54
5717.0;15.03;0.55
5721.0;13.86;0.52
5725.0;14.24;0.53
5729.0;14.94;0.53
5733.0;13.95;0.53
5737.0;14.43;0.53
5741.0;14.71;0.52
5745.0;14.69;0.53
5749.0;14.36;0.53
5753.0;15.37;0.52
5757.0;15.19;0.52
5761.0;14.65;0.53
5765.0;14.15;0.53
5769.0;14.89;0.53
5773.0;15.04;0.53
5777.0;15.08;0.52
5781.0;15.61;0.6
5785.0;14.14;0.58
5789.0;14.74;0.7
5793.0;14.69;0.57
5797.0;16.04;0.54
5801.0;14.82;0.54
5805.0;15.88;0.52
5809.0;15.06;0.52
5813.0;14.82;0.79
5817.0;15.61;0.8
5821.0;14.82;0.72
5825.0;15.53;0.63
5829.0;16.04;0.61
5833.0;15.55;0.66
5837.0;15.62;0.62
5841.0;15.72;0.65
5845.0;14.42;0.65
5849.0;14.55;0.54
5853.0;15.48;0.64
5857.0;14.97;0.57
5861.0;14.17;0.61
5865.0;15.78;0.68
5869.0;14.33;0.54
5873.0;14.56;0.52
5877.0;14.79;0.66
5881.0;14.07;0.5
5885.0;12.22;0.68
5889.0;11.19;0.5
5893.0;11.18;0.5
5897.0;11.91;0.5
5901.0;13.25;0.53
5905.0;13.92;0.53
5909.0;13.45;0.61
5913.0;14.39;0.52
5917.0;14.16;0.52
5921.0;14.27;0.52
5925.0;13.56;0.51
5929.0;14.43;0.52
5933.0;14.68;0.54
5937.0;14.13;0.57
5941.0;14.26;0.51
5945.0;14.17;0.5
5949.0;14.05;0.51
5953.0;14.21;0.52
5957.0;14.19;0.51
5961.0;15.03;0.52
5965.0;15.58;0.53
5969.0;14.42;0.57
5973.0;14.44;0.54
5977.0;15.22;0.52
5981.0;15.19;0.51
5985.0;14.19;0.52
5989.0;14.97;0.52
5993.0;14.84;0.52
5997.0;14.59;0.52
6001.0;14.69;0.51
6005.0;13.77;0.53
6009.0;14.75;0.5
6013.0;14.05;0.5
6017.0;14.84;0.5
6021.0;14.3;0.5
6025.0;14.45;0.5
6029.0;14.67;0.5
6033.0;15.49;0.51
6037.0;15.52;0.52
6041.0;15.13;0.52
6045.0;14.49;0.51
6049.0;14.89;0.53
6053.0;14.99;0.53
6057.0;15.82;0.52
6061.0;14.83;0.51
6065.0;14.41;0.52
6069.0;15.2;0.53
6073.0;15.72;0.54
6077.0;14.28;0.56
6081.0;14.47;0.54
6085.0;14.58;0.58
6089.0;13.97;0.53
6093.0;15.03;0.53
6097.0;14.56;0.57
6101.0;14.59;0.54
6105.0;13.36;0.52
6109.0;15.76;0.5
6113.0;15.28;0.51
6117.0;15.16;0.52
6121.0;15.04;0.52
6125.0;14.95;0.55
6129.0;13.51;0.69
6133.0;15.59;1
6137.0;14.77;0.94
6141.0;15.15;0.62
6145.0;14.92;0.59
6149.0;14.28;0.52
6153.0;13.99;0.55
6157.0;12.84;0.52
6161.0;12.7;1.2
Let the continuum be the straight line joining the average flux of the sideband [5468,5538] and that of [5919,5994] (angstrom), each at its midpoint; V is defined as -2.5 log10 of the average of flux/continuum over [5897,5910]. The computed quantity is 0.09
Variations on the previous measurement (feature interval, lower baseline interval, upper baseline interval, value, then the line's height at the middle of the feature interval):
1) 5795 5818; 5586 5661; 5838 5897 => -0.09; 14.1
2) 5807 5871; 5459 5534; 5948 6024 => -0.06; 14.4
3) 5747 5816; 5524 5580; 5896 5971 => -0.05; 14.3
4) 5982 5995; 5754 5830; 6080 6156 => 0.01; 14.8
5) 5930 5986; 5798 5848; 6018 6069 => 0.04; 15.1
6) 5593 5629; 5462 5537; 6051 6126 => 0.01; 14.1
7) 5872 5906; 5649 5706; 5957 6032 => 0.13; 14.5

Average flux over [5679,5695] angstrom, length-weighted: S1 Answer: 14.2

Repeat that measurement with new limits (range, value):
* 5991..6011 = 14.5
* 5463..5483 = 13.9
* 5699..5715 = 13.7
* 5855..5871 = 14.8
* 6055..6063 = 15.3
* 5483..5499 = 13.7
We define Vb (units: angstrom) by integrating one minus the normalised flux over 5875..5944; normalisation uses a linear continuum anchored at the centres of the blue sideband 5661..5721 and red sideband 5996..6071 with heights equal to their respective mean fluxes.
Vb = 5.03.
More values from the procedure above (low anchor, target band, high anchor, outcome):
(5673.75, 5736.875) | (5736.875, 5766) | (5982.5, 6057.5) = -0.8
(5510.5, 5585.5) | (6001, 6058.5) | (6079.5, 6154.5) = -0.5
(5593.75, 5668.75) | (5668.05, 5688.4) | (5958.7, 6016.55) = -0.5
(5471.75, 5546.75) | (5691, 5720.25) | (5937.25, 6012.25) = 0.4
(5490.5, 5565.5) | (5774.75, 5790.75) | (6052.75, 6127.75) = -0.4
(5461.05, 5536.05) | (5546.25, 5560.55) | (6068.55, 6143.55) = -1.6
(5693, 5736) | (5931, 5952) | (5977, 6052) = 0.5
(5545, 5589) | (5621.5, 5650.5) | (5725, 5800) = 0.9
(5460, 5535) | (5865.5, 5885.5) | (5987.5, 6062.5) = 0.4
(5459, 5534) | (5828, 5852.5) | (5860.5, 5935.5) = -2.8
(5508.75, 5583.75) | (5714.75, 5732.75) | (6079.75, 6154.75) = 0.1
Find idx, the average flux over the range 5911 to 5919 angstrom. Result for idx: 14.3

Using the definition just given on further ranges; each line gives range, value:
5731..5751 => 14.4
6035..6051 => 15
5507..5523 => 14.5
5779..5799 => 15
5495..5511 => 14.1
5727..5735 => 14.4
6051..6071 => 15.1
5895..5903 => 12.6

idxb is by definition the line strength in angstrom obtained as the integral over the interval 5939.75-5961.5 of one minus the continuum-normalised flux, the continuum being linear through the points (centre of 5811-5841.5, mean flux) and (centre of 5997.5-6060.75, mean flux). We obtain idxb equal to 1.1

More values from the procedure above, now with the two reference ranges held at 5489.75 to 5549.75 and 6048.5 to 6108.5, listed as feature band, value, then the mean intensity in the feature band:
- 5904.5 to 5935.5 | 0.9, 14.1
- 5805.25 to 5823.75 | -1.0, 15.2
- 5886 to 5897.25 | 2.4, 11.4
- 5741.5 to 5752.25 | -0.2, 14.6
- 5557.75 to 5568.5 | -0.4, 14.6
